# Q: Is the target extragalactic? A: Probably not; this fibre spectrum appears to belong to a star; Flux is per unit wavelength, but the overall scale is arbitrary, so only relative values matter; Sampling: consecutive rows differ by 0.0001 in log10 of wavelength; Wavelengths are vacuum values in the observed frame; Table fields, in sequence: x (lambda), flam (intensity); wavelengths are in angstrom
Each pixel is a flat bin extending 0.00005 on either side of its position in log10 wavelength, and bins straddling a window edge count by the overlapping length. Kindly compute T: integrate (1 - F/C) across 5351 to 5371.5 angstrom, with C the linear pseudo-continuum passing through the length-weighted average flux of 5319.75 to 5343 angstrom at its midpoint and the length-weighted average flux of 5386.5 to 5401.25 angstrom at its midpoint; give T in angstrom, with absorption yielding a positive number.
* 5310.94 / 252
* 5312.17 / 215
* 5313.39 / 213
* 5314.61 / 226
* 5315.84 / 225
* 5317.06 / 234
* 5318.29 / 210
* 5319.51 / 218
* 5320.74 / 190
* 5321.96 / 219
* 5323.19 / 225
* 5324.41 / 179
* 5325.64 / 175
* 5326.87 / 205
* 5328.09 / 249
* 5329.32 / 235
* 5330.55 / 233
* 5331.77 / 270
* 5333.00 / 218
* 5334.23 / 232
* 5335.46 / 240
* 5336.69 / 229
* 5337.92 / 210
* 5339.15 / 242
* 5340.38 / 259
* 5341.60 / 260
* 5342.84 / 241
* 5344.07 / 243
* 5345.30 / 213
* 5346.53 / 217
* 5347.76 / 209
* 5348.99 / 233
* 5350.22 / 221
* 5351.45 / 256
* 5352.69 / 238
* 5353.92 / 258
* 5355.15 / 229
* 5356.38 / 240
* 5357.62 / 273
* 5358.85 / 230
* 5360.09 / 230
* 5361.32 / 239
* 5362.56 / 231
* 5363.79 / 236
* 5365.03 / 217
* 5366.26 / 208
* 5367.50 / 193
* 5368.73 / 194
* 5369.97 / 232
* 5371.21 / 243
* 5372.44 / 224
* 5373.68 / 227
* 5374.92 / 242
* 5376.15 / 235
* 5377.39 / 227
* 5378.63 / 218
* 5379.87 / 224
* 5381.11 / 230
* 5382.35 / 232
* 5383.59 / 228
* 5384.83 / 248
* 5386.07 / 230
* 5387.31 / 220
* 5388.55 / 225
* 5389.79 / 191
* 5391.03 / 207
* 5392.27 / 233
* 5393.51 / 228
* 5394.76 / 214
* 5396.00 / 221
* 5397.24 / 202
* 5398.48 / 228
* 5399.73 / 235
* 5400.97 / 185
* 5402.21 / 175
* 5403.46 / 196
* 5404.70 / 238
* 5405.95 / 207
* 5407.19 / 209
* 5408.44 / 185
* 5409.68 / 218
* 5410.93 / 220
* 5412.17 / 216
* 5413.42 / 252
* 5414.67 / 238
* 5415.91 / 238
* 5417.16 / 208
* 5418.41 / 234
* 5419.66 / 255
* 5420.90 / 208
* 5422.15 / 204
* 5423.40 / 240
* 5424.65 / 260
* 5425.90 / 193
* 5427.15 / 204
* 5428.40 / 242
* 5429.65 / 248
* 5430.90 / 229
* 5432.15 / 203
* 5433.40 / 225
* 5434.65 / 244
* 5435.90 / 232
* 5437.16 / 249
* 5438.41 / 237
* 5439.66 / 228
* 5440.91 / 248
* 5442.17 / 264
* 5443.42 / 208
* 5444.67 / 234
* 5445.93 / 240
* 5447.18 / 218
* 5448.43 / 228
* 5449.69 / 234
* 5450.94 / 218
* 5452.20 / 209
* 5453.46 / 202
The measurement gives -0.9 angstrom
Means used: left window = 226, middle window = 232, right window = 217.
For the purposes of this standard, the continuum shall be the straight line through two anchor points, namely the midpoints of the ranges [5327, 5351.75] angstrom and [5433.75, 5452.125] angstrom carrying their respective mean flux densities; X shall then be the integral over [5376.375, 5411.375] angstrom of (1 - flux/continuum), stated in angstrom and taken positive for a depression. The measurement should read 2.54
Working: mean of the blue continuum 235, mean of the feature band 217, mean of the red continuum 234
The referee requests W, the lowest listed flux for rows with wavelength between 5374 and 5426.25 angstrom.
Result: 175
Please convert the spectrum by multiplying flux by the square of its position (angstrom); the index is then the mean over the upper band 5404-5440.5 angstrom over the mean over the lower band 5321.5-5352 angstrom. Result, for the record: 1.02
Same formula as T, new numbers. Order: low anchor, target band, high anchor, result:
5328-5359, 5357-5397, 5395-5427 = 0.4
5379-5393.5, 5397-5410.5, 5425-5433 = 1.0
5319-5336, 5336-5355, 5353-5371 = -0.8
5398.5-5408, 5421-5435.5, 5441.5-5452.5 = -0.4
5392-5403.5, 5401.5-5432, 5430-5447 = 0.1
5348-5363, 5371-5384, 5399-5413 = -0.2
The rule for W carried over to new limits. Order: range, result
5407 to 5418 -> 185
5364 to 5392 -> 191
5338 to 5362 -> 209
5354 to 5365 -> 229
